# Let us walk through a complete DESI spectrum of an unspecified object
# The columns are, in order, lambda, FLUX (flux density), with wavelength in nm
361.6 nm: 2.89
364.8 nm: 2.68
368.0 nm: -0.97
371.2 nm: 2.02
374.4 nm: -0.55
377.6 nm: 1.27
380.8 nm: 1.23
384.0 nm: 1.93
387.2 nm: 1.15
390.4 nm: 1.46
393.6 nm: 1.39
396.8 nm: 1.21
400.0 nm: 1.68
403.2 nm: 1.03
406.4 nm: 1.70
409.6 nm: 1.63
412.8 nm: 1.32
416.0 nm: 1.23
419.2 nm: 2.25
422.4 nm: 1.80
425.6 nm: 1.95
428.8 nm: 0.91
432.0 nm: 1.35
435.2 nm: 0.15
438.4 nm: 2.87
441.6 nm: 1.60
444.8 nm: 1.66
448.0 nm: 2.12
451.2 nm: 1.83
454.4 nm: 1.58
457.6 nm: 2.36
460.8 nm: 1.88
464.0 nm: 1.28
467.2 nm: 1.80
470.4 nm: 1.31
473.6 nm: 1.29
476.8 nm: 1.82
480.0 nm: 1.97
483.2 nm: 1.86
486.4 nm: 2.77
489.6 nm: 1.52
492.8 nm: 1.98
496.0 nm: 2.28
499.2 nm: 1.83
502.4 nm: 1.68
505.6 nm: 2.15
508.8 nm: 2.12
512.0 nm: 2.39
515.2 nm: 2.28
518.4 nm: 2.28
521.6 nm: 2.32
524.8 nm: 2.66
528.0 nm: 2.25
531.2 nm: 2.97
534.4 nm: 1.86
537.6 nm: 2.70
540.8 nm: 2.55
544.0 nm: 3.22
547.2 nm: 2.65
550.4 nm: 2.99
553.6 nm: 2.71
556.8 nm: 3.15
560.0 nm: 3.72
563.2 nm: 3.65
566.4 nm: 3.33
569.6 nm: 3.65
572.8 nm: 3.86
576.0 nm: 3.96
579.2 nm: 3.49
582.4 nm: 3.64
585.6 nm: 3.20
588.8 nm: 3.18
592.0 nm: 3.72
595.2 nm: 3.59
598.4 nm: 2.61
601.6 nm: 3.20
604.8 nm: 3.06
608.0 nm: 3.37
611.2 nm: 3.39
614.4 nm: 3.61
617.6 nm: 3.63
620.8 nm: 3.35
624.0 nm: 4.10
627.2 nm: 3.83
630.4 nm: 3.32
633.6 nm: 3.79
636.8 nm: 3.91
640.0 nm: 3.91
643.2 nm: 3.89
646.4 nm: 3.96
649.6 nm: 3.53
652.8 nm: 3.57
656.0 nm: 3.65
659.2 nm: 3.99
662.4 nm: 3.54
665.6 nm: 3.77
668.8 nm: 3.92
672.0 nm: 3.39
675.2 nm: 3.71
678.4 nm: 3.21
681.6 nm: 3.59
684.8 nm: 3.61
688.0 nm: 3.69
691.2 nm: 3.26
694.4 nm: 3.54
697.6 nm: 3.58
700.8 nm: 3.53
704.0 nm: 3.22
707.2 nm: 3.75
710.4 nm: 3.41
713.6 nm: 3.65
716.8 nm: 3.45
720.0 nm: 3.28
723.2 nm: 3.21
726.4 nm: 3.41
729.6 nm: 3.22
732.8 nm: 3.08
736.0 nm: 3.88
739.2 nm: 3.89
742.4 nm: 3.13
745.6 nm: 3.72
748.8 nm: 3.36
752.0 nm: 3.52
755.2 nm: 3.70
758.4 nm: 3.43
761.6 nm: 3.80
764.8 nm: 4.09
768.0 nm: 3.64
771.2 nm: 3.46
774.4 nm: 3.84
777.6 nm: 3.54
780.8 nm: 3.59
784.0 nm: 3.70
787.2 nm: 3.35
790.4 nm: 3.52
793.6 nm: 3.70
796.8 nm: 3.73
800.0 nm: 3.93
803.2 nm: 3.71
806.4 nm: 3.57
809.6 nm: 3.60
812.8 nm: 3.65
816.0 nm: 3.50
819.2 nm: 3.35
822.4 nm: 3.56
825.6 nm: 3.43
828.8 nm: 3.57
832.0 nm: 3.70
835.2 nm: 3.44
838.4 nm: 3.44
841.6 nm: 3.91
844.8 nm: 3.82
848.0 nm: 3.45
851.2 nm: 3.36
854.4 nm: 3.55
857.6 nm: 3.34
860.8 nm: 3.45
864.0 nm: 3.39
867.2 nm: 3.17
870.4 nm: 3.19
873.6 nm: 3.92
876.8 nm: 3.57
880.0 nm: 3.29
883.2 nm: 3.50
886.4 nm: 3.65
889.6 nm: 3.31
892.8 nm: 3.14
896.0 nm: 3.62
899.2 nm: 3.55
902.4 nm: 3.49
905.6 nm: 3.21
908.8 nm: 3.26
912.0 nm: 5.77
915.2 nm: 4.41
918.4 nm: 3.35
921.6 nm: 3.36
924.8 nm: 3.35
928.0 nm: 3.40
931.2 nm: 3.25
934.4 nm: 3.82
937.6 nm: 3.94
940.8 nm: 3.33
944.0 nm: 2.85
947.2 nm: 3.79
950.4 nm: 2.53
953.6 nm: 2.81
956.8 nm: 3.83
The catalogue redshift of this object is 0.391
